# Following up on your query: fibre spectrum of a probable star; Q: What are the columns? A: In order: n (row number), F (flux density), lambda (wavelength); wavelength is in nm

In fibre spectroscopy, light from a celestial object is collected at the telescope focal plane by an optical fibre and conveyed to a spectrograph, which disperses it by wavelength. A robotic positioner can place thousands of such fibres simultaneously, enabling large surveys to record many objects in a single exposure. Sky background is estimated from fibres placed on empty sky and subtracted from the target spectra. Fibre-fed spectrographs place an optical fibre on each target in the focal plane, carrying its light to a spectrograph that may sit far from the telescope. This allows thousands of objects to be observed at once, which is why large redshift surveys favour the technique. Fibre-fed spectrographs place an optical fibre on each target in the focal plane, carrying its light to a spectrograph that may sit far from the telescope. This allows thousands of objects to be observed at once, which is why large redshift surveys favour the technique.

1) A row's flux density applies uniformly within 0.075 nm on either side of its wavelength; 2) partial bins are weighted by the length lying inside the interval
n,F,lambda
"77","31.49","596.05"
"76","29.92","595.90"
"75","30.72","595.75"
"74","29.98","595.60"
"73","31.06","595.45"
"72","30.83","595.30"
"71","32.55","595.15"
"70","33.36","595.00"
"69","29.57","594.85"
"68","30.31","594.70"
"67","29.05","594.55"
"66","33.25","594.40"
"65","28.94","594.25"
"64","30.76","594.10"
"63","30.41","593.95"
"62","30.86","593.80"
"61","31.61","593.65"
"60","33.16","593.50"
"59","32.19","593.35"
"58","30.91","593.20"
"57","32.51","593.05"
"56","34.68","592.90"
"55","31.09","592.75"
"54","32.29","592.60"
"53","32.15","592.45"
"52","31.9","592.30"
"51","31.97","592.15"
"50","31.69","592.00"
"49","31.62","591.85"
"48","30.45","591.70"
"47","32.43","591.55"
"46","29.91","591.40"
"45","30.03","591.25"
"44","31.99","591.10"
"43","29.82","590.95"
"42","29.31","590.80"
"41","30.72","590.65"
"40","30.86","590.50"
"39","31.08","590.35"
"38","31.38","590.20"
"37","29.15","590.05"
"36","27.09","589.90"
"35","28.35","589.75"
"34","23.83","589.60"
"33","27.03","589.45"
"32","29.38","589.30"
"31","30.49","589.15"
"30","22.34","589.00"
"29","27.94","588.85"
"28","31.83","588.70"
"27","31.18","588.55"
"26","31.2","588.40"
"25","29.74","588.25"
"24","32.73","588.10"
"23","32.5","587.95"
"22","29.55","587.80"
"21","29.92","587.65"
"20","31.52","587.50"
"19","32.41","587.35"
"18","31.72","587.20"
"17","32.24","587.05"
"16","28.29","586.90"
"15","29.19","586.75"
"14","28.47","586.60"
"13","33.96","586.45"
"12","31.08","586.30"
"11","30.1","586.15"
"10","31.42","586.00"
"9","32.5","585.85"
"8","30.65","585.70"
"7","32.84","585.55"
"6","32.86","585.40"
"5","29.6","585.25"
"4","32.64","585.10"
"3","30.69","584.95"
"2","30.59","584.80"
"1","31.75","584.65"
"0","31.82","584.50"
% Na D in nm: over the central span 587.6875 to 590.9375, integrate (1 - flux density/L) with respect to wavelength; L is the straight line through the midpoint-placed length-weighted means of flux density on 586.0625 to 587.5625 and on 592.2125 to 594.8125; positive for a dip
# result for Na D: 0.18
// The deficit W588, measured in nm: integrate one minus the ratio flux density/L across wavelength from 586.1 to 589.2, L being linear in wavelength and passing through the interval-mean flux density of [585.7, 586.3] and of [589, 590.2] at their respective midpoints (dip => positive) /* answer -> -0.08 nm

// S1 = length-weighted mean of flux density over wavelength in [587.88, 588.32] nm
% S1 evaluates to 31.7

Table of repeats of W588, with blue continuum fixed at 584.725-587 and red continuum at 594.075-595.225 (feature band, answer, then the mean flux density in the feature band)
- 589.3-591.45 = 0.116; 29.3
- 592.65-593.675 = -0.045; 32.3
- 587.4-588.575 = -0.002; 31.1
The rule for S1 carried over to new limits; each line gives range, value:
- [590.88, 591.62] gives 30.8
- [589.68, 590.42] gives 29.4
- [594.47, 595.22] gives 31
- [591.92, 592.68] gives 32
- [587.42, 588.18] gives 31.2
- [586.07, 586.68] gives 30.9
